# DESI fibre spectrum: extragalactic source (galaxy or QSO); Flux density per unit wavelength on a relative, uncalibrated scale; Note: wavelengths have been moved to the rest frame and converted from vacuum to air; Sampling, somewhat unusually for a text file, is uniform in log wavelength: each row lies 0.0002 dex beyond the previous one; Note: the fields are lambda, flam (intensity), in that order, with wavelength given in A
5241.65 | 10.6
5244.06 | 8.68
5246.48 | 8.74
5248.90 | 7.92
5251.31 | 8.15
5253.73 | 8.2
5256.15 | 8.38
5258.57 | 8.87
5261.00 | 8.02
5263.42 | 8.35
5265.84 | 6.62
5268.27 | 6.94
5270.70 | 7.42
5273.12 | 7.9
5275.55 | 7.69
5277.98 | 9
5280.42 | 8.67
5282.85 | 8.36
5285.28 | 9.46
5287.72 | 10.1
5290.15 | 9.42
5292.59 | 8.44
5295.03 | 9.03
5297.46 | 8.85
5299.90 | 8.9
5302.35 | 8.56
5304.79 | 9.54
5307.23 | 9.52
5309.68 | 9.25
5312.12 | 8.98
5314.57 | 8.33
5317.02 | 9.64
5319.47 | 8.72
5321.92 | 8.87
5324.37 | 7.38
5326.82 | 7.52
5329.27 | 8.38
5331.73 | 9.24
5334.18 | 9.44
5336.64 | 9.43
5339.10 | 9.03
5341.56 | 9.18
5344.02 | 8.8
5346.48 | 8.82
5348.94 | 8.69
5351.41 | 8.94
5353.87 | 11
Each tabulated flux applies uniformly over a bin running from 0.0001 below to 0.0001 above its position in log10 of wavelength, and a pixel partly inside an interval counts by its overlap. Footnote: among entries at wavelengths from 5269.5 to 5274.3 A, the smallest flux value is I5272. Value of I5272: 7.42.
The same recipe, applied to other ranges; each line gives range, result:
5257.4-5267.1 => 6.62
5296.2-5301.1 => 8.85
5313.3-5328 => 7.38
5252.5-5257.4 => 8.2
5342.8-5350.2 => 8.69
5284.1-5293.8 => 8.44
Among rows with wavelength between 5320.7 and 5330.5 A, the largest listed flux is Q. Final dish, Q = 8.87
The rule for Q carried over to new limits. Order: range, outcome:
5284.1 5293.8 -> 10.1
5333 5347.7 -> 9.44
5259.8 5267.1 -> 8.35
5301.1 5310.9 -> 9.54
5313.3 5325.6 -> 9.64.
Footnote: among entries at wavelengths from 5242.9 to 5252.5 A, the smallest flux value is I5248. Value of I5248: 7.92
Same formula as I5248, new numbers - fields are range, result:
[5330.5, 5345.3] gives 8.8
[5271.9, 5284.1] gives 7.69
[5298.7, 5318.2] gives 8.33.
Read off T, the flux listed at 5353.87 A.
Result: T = 11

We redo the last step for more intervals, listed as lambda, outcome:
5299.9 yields 8.9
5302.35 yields 8.56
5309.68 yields 9.25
